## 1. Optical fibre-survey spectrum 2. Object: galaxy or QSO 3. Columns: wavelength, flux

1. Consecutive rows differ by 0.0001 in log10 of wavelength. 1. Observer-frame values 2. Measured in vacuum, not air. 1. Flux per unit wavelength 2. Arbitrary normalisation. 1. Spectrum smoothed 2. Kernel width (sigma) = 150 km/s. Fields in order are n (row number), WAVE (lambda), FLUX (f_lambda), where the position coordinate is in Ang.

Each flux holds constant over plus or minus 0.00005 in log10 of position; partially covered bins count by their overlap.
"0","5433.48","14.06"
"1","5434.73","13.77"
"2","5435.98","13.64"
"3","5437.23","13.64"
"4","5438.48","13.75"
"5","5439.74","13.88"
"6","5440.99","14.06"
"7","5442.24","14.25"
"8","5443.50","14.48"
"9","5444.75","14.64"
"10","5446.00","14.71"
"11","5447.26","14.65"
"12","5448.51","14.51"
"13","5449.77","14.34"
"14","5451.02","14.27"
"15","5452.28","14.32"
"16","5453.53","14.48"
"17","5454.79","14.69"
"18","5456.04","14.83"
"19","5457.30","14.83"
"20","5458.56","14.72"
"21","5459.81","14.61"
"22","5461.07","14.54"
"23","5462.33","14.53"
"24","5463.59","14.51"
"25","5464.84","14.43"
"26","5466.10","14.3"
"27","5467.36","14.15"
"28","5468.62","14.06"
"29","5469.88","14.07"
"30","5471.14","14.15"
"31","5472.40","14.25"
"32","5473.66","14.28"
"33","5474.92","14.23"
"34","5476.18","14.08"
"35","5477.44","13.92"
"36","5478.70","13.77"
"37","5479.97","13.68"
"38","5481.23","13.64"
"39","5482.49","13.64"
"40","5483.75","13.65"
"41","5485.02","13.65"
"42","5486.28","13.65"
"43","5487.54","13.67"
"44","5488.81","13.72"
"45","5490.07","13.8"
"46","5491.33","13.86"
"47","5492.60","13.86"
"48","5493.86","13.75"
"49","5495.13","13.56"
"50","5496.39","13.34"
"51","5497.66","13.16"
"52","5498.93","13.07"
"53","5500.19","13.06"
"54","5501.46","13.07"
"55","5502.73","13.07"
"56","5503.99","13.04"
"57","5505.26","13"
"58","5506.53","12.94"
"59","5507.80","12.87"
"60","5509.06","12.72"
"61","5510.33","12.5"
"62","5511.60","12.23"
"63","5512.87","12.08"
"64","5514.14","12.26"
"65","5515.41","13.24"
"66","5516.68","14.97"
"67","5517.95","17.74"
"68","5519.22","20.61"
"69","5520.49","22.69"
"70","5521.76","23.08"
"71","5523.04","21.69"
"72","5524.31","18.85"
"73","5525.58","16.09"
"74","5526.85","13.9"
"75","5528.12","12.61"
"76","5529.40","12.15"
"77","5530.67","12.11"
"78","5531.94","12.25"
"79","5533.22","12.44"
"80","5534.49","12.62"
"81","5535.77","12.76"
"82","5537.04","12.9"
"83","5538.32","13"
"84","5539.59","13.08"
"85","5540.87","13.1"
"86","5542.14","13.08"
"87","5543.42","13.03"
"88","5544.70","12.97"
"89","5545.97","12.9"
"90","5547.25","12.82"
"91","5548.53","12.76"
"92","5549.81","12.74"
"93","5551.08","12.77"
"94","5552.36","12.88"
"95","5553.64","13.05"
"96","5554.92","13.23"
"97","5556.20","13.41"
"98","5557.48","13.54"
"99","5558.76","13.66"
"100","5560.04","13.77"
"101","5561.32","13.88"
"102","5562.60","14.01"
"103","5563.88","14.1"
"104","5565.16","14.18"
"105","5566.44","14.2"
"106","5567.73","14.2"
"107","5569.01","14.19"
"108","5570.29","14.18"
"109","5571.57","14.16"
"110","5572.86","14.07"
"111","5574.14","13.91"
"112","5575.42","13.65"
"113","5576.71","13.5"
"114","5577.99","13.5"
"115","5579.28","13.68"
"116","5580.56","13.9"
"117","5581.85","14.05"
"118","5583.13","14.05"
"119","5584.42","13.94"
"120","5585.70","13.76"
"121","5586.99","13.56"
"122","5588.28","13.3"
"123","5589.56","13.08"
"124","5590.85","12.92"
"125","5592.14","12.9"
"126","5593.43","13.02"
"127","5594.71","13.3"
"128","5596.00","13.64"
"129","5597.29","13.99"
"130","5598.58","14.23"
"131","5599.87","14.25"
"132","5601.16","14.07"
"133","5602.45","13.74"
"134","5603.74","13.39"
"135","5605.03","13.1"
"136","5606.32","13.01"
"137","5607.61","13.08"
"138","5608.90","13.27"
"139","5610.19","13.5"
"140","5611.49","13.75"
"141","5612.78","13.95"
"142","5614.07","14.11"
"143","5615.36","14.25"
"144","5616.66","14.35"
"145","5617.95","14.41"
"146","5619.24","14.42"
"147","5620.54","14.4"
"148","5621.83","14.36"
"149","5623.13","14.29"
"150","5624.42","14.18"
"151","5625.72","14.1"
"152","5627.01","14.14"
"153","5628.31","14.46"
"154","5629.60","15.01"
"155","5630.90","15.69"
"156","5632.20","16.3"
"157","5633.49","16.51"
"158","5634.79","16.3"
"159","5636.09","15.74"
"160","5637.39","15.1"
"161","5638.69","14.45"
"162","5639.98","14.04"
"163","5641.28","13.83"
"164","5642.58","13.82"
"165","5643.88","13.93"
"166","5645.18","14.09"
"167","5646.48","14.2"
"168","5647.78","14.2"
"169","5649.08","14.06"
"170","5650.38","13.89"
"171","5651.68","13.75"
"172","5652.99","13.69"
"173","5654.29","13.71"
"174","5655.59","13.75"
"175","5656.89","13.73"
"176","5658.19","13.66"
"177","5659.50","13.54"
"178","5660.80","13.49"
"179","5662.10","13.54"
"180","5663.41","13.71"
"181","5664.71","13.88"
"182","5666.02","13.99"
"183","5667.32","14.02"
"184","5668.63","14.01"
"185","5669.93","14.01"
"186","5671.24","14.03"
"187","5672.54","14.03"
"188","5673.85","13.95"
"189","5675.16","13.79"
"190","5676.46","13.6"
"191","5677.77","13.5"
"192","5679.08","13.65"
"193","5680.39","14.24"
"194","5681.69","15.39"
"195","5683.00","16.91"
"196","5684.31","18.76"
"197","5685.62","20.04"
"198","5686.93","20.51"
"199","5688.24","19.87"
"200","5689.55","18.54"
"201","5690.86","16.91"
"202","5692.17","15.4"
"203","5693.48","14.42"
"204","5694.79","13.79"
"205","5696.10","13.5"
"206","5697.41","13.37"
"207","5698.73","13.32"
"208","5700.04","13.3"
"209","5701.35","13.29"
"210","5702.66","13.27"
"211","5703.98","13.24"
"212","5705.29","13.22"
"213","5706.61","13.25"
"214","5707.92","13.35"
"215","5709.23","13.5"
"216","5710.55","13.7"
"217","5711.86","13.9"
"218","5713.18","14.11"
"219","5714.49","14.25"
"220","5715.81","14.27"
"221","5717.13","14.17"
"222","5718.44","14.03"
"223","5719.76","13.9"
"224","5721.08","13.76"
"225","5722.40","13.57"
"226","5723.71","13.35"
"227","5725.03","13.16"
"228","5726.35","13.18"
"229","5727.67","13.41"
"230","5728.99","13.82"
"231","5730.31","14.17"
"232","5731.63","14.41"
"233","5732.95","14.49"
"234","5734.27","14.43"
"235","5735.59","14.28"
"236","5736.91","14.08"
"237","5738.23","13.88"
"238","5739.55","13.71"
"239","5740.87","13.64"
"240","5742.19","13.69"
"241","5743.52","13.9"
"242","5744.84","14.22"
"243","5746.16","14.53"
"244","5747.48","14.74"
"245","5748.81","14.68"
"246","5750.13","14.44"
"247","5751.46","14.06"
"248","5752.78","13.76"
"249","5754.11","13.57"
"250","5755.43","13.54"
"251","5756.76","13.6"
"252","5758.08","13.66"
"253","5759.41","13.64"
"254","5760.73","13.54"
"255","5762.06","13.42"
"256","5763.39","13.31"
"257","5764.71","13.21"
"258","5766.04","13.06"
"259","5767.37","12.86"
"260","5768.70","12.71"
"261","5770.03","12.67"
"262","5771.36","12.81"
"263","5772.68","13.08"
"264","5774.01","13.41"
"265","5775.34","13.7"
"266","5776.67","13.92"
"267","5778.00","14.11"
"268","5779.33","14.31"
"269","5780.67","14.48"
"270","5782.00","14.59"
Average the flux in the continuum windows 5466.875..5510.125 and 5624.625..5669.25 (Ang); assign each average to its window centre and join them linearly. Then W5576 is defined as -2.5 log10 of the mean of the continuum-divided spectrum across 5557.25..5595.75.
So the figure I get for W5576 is 0.019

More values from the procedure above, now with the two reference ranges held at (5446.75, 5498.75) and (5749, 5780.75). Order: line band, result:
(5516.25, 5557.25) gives -0.040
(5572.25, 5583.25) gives 0.007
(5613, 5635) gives -0.071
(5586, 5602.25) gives 0.026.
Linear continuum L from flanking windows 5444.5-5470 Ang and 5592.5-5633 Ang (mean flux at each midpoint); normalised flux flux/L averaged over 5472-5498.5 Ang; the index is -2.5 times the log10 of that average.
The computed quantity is 0.05 mag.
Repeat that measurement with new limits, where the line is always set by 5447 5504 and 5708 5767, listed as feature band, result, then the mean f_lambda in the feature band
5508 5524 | -0.17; 16.3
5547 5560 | 0.07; 13.1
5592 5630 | 0.00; 13.9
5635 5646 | -0.04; 14.4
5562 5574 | -0.01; 14.1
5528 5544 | 0.10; 12.7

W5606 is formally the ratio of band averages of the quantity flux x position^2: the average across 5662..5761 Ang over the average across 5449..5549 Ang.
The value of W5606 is 1.1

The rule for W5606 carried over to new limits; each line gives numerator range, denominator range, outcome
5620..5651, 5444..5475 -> 1.08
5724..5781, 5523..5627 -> 1.07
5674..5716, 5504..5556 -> 1.12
